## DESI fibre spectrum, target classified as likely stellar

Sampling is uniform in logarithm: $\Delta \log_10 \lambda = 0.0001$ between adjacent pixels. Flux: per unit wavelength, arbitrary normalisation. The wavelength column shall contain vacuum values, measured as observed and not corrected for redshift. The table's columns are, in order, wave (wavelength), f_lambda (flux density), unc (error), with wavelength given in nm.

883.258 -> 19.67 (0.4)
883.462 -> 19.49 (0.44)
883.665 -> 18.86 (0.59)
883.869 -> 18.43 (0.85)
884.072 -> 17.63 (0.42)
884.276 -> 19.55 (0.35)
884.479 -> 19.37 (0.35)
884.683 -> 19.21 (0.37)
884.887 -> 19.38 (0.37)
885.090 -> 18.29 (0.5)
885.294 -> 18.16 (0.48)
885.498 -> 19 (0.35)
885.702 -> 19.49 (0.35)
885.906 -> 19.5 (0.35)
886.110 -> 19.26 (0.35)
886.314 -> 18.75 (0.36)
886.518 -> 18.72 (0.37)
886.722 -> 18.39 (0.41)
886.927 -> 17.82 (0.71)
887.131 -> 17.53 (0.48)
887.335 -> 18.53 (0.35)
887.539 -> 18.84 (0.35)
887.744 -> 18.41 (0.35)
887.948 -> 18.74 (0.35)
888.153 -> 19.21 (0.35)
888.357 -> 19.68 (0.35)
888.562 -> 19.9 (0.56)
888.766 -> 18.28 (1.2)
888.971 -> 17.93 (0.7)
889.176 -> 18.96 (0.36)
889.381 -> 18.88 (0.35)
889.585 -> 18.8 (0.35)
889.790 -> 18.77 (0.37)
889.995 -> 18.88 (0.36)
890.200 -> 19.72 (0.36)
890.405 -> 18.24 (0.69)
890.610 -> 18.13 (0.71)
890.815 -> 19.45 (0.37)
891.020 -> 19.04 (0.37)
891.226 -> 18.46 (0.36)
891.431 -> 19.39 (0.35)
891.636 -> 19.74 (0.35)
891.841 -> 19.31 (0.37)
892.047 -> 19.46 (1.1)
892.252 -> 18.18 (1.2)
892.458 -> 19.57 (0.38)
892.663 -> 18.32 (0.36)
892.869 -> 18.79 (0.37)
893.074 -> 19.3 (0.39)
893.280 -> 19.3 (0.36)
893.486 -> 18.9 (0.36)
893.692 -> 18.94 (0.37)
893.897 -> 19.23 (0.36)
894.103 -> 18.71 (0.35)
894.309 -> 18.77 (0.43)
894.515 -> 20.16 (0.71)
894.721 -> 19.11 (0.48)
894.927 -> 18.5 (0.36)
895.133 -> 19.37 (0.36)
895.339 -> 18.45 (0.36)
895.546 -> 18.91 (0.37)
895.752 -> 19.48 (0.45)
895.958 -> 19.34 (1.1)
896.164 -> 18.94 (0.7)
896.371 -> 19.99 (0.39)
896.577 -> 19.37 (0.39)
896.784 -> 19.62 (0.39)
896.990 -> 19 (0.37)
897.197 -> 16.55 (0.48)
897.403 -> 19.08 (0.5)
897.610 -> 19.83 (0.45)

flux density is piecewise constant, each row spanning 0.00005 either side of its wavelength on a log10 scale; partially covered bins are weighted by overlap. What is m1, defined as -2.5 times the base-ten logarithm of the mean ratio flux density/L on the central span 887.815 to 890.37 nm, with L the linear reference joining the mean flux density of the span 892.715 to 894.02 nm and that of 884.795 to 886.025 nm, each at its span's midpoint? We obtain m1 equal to 0.00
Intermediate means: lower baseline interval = 19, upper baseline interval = 19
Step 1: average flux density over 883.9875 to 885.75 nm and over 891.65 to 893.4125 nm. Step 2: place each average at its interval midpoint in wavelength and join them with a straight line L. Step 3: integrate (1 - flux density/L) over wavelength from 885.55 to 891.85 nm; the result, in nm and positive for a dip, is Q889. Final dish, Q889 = 0.04 nm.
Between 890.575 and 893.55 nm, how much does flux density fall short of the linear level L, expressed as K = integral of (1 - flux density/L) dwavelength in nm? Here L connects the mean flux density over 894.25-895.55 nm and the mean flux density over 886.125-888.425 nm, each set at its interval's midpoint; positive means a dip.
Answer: -0.02 nm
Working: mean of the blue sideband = 18.6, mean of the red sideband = 19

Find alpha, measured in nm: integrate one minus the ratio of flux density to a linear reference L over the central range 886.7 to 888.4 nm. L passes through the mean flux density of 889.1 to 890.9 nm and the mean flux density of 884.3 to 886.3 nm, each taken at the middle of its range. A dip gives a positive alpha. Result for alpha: 0.04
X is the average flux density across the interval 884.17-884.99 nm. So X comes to 19.4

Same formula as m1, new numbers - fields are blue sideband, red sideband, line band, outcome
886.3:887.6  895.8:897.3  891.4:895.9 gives -0.02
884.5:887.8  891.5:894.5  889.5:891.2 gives 0.01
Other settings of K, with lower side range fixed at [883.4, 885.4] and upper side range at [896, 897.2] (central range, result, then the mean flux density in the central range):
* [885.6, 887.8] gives 0.026 nm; 18.7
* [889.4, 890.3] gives -0.003 nm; 19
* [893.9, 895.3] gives 0.000 nm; 19.1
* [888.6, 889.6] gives 0.016 nm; 18.6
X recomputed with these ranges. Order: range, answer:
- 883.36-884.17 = 18.6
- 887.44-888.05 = 18.7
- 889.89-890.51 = 18.9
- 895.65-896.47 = 19.4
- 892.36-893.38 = 19.1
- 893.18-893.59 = 19.1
